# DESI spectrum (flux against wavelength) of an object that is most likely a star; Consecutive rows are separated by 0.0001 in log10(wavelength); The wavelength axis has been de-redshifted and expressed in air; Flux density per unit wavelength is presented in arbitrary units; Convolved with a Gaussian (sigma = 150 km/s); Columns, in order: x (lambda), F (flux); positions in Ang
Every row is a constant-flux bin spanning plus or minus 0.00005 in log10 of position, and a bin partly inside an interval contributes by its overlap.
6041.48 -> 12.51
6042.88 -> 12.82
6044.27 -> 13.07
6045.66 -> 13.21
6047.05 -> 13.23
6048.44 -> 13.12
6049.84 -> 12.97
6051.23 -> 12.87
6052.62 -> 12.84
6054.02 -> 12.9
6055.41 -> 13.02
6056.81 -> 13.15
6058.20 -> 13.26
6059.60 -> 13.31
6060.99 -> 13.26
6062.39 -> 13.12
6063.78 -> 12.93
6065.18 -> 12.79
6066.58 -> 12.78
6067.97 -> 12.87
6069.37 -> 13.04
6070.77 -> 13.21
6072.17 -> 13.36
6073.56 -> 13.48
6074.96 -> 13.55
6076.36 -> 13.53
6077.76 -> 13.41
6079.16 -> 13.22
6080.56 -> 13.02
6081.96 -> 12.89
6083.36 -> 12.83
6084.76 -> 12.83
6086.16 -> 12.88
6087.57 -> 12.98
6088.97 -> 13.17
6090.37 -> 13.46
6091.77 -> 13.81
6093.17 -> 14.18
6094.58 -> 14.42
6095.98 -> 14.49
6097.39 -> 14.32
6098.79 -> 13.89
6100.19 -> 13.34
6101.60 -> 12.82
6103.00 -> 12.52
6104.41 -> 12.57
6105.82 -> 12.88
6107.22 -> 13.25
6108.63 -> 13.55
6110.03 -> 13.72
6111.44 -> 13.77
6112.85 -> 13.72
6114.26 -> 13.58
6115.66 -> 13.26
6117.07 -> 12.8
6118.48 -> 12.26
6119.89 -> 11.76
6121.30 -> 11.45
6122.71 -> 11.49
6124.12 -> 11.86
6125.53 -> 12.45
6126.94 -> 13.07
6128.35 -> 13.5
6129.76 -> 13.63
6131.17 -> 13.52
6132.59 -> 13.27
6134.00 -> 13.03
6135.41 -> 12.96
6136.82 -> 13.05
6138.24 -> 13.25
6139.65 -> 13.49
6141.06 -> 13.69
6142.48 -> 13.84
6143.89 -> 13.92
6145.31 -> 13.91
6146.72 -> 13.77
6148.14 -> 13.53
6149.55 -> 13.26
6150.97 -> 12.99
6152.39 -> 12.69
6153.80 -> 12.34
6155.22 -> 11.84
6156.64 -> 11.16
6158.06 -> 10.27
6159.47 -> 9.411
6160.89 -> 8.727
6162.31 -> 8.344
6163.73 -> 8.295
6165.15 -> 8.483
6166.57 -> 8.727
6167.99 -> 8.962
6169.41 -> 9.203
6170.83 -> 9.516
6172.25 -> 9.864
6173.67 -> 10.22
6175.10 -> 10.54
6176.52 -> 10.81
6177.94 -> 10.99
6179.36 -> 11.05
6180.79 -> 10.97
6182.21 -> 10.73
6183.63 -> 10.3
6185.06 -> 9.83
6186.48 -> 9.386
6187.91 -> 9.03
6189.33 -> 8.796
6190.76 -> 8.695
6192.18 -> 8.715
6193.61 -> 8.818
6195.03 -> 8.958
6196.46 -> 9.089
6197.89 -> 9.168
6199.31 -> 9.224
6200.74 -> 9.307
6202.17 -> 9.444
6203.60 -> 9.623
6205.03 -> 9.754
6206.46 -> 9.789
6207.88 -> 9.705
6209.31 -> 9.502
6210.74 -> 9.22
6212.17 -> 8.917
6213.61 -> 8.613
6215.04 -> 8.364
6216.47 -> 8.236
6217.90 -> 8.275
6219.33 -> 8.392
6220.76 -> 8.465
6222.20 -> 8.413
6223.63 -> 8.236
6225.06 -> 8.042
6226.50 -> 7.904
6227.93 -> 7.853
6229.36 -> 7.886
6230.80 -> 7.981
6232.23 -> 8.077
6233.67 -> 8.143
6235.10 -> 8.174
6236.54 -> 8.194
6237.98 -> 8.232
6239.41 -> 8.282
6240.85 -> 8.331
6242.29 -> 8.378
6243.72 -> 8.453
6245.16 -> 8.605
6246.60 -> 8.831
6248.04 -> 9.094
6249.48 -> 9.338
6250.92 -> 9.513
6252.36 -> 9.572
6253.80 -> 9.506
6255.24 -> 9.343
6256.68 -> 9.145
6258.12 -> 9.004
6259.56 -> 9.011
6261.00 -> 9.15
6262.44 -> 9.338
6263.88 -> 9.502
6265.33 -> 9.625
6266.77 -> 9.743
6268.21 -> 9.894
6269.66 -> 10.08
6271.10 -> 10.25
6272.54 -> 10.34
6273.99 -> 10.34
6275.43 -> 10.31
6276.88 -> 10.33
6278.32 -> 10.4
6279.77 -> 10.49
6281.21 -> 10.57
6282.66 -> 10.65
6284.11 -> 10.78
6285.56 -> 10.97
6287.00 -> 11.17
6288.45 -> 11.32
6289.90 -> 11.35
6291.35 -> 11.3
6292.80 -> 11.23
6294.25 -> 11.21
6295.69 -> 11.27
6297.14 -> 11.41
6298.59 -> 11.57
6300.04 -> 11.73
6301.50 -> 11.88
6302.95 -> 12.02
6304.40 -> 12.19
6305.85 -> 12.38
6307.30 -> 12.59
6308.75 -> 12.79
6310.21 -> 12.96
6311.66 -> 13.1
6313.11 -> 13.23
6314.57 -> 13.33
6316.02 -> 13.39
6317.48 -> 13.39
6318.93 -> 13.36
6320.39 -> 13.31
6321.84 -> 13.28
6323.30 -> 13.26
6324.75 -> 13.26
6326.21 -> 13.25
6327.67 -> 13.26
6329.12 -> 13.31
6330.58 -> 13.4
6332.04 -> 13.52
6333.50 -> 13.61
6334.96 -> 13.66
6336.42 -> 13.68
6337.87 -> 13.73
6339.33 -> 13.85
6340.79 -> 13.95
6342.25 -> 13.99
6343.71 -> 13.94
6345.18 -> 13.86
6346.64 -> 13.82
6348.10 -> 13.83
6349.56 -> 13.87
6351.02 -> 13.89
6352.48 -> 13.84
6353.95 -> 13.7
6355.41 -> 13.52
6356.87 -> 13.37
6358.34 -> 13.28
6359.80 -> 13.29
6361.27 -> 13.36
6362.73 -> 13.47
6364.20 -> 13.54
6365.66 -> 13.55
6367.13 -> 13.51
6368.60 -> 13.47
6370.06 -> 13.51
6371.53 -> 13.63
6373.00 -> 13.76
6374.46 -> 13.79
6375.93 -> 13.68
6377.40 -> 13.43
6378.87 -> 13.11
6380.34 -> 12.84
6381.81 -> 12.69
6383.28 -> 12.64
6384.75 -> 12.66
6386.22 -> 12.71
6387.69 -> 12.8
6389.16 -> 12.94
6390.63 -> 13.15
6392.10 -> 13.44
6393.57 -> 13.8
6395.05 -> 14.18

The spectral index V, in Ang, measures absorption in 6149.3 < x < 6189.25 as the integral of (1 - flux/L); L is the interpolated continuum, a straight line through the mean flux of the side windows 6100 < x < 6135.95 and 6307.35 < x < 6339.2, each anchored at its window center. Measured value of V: 8.6 Ang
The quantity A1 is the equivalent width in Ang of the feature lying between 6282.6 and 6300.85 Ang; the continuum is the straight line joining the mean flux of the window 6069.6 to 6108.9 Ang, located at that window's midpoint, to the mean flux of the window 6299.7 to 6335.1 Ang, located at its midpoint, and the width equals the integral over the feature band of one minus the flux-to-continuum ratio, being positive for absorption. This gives 2.5 Ang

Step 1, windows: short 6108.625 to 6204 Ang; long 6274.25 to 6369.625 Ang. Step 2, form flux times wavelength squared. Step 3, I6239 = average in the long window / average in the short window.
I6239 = 1.19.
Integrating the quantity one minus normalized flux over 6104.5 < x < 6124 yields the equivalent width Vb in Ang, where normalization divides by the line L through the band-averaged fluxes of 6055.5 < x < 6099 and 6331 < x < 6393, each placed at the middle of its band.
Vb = 0.7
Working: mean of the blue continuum 13.3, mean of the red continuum 13.5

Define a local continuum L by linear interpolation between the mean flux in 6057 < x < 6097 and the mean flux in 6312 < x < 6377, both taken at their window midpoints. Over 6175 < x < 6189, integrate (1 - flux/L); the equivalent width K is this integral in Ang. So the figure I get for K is 3.2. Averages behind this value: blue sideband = 13.3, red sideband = 13.6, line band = 10.3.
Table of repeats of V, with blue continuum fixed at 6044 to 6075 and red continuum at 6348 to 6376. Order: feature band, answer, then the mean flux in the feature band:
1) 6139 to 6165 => 2.7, 11.9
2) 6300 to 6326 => 1.2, 12.9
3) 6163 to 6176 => 3.9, 9.33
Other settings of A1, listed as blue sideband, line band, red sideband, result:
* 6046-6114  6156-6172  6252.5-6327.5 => 4.20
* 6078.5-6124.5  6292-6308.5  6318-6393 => 1.95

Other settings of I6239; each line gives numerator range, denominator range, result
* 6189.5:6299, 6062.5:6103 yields 0.74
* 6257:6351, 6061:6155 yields 0.97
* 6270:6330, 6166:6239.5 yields 1.35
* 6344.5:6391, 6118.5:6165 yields 1.17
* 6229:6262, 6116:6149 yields 0.69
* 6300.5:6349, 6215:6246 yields 1.66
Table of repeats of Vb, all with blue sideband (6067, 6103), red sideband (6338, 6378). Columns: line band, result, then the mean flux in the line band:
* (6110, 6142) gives 1.1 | 13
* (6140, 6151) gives -0.2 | 13.6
